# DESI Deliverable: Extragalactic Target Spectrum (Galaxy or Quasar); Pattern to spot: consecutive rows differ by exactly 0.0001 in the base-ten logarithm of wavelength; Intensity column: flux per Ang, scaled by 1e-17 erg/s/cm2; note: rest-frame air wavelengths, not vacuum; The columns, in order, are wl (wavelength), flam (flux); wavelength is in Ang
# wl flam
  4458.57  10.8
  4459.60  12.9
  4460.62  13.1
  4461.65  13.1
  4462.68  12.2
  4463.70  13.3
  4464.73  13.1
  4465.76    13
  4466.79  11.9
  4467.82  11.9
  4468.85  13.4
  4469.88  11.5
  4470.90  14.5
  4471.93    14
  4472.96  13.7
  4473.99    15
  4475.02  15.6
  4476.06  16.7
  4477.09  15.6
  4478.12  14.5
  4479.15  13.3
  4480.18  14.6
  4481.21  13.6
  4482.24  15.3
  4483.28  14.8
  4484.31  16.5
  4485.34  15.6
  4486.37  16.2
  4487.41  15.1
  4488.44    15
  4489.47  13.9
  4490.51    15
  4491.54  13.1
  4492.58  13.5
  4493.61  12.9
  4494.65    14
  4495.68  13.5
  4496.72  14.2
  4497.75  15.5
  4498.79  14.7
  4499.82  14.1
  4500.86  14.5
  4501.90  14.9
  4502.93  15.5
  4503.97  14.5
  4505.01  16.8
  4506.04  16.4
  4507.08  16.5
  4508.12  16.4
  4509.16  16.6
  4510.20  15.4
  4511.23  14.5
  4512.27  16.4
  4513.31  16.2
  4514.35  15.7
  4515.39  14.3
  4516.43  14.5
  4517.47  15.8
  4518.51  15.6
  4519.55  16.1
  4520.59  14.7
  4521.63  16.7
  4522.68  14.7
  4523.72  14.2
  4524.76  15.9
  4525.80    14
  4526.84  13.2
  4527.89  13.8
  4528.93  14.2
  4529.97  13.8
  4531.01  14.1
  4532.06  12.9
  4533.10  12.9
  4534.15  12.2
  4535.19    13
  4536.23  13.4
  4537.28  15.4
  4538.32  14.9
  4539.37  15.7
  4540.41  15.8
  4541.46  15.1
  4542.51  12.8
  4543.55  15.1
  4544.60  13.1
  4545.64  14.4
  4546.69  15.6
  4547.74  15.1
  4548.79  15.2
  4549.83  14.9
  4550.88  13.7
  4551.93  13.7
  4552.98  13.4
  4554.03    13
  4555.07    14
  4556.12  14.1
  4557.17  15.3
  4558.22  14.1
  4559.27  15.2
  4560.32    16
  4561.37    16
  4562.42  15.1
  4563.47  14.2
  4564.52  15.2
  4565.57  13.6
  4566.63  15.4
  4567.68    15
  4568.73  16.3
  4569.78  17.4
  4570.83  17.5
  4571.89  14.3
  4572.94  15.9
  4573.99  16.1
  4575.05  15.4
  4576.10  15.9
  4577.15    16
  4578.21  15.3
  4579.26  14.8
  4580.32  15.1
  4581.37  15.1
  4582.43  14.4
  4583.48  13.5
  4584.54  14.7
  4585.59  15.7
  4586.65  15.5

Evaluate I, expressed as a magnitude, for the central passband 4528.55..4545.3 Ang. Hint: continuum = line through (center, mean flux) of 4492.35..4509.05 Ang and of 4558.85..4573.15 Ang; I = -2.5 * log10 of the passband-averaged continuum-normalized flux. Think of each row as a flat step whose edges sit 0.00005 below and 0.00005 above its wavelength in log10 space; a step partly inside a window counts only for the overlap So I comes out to 0.09 mag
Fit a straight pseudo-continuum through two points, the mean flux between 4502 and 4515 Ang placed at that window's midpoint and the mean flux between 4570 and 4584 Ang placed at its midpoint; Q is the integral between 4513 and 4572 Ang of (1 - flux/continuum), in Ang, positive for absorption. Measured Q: 3.5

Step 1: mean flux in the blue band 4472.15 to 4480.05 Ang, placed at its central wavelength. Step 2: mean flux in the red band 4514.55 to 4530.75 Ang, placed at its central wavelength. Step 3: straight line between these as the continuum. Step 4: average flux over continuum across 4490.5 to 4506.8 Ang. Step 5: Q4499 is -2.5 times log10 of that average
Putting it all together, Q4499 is 0.017 mag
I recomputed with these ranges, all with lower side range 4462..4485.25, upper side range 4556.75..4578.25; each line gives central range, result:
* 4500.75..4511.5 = -0.08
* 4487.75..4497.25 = 0.03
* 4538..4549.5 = 0.02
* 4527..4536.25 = 0.12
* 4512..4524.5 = -0.05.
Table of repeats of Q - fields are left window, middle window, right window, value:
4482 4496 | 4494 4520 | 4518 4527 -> -0.75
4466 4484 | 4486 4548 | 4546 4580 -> -0.66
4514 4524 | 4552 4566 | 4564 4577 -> 0.94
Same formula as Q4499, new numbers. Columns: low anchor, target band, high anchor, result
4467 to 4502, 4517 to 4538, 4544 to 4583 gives 0.03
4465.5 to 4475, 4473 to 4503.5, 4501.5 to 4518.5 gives -0.02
